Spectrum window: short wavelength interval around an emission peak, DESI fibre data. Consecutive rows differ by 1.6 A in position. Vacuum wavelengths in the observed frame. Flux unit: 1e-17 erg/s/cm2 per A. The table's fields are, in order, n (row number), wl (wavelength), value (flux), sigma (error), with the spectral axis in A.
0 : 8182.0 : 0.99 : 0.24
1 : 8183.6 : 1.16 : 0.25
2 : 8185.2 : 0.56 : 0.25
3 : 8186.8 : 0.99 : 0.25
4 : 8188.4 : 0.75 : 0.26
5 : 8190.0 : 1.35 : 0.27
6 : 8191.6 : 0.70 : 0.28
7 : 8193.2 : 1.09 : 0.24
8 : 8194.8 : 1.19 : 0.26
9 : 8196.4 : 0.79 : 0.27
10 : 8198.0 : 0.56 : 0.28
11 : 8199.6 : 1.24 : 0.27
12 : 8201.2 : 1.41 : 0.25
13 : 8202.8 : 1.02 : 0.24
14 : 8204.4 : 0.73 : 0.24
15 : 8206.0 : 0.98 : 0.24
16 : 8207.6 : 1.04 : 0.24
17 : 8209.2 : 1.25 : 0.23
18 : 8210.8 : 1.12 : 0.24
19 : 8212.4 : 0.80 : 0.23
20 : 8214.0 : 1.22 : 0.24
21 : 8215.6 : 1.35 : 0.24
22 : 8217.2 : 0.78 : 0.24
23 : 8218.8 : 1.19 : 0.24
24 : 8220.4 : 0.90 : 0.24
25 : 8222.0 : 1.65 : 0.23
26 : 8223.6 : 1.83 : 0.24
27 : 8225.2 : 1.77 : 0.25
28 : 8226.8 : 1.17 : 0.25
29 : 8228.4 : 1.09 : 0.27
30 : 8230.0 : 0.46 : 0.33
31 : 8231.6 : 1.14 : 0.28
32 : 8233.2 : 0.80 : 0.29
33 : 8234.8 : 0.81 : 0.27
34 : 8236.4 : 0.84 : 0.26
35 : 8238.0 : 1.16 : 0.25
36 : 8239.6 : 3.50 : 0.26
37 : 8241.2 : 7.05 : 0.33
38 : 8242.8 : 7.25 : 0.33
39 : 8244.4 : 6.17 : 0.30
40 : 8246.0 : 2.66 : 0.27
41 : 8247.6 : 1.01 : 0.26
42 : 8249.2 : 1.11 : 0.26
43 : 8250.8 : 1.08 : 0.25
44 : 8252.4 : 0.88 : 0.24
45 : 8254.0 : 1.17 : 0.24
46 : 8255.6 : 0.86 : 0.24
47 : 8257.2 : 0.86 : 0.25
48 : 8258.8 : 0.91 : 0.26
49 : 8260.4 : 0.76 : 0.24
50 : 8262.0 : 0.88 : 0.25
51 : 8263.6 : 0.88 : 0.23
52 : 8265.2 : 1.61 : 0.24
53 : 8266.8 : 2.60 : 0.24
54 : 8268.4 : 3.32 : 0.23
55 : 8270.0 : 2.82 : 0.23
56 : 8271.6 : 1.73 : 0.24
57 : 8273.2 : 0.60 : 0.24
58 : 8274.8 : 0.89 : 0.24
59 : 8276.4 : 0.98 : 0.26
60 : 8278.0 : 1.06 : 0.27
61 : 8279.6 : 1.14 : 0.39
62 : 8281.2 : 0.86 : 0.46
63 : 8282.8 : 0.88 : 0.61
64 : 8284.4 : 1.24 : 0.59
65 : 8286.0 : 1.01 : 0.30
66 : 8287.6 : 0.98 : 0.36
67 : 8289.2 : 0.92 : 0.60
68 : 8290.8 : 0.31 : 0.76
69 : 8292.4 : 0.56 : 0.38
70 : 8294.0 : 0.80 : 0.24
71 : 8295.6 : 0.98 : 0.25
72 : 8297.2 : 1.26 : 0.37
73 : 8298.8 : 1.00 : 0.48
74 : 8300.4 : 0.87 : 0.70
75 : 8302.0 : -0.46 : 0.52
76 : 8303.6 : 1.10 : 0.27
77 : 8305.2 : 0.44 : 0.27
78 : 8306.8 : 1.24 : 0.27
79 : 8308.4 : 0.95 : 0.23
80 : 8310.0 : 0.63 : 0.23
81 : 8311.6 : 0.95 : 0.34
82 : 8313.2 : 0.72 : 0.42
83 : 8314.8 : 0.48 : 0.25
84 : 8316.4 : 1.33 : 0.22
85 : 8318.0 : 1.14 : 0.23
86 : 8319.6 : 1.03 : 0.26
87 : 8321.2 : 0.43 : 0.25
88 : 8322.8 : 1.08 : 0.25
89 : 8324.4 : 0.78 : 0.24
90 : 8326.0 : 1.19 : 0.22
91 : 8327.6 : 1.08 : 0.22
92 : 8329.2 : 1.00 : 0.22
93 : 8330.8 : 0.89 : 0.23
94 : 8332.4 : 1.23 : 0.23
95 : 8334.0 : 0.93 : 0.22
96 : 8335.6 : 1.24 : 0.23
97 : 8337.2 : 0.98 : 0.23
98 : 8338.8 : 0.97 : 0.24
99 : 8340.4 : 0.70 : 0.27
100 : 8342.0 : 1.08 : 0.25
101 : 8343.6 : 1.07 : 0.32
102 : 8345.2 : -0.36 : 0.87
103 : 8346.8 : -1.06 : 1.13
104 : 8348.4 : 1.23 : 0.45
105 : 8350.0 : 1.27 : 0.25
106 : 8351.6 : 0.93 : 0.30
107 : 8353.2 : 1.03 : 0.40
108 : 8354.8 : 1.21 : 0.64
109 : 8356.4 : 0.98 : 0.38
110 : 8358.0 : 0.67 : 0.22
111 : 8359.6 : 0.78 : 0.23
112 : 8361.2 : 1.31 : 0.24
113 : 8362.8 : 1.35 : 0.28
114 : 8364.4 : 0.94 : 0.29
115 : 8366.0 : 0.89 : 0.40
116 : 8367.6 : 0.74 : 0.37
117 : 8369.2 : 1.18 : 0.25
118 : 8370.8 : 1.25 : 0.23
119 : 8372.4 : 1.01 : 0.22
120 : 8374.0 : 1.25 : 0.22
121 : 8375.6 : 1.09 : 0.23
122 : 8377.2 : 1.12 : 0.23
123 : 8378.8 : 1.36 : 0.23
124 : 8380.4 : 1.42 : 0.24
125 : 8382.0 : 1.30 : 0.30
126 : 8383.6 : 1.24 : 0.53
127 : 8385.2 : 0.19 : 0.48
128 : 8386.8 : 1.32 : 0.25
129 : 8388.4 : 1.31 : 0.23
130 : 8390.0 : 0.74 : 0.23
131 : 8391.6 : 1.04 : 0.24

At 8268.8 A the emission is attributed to [N II] 6583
